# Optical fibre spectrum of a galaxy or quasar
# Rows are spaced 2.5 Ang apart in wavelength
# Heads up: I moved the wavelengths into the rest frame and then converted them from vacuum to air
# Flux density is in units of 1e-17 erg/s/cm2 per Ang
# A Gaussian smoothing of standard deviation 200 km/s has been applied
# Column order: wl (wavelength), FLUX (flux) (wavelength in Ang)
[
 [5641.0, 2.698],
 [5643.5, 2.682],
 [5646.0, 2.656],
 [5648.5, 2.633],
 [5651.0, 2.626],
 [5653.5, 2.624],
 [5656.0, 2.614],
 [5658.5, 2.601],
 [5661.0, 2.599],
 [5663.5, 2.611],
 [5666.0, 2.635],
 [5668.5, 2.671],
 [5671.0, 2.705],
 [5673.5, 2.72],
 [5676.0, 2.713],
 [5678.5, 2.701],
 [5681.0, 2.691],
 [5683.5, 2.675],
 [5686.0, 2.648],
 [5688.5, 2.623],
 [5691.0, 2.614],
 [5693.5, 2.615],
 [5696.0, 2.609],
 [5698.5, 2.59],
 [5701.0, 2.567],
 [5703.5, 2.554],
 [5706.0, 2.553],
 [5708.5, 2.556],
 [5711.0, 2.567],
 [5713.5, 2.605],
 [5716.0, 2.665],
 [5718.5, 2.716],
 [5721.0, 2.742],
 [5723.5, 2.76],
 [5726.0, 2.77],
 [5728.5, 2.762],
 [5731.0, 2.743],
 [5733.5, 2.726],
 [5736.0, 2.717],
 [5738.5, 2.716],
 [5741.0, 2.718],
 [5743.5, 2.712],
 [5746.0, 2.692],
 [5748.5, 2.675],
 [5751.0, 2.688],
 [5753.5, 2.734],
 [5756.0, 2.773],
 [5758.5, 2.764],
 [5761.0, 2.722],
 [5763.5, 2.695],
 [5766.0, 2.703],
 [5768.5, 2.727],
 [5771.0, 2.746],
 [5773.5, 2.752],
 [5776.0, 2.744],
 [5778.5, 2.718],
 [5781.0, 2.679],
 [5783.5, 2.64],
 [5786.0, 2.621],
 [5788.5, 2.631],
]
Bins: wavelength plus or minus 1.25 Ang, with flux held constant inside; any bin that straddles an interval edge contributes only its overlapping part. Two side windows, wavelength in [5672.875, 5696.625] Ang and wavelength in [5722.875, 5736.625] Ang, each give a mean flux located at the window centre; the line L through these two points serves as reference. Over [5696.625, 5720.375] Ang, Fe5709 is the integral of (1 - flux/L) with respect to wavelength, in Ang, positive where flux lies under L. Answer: 0.9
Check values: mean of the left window 2.66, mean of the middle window 2.6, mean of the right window 2.75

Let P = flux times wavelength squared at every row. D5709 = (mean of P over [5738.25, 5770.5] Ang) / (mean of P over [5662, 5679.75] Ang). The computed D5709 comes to 1.04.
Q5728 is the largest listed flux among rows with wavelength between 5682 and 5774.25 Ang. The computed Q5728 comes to 2.773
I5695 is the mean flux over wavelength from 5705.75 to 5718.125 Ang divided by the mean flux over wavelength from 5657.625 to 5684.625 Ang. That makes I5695 0.98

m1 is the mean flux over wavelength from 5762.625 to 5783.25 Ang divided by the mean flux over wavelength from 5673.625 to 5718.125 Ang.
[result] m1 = 1.0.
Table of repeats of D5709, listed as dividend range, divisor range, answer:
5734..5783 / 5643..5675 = 1.06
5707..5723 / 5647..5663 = 1.03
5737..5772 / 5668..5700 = 1.05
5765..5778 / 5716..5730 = 1.01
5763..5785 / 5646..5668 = 1.08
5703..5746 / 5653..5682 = 1.03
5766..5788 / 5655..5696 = 1.06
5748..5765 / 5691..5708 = 1.08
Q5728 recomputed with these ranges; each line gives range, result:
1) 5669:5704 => 2.72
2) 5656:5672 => 2.705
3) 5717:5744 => 2.77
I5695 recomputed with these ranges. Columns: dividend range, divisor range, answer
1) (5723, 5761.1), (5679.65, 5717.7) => 1.05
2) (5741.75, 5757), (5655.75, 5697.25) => 1.02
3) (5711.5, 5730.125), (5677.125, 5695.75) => 1.02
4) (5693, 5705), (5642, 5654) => 0.98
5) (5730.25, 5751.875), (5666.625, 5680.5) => 1.00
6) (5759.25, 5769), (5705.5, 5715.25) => 1.05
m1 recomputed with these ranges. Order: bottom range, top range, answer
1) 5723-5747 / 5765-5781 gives 1.00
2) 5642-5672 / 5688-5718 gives 0.98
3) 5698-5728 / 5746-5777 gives 1.03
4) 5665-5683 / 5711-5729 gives 1.01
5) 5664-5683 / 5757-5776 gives 1.02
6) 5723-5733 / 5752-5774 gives 0.99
